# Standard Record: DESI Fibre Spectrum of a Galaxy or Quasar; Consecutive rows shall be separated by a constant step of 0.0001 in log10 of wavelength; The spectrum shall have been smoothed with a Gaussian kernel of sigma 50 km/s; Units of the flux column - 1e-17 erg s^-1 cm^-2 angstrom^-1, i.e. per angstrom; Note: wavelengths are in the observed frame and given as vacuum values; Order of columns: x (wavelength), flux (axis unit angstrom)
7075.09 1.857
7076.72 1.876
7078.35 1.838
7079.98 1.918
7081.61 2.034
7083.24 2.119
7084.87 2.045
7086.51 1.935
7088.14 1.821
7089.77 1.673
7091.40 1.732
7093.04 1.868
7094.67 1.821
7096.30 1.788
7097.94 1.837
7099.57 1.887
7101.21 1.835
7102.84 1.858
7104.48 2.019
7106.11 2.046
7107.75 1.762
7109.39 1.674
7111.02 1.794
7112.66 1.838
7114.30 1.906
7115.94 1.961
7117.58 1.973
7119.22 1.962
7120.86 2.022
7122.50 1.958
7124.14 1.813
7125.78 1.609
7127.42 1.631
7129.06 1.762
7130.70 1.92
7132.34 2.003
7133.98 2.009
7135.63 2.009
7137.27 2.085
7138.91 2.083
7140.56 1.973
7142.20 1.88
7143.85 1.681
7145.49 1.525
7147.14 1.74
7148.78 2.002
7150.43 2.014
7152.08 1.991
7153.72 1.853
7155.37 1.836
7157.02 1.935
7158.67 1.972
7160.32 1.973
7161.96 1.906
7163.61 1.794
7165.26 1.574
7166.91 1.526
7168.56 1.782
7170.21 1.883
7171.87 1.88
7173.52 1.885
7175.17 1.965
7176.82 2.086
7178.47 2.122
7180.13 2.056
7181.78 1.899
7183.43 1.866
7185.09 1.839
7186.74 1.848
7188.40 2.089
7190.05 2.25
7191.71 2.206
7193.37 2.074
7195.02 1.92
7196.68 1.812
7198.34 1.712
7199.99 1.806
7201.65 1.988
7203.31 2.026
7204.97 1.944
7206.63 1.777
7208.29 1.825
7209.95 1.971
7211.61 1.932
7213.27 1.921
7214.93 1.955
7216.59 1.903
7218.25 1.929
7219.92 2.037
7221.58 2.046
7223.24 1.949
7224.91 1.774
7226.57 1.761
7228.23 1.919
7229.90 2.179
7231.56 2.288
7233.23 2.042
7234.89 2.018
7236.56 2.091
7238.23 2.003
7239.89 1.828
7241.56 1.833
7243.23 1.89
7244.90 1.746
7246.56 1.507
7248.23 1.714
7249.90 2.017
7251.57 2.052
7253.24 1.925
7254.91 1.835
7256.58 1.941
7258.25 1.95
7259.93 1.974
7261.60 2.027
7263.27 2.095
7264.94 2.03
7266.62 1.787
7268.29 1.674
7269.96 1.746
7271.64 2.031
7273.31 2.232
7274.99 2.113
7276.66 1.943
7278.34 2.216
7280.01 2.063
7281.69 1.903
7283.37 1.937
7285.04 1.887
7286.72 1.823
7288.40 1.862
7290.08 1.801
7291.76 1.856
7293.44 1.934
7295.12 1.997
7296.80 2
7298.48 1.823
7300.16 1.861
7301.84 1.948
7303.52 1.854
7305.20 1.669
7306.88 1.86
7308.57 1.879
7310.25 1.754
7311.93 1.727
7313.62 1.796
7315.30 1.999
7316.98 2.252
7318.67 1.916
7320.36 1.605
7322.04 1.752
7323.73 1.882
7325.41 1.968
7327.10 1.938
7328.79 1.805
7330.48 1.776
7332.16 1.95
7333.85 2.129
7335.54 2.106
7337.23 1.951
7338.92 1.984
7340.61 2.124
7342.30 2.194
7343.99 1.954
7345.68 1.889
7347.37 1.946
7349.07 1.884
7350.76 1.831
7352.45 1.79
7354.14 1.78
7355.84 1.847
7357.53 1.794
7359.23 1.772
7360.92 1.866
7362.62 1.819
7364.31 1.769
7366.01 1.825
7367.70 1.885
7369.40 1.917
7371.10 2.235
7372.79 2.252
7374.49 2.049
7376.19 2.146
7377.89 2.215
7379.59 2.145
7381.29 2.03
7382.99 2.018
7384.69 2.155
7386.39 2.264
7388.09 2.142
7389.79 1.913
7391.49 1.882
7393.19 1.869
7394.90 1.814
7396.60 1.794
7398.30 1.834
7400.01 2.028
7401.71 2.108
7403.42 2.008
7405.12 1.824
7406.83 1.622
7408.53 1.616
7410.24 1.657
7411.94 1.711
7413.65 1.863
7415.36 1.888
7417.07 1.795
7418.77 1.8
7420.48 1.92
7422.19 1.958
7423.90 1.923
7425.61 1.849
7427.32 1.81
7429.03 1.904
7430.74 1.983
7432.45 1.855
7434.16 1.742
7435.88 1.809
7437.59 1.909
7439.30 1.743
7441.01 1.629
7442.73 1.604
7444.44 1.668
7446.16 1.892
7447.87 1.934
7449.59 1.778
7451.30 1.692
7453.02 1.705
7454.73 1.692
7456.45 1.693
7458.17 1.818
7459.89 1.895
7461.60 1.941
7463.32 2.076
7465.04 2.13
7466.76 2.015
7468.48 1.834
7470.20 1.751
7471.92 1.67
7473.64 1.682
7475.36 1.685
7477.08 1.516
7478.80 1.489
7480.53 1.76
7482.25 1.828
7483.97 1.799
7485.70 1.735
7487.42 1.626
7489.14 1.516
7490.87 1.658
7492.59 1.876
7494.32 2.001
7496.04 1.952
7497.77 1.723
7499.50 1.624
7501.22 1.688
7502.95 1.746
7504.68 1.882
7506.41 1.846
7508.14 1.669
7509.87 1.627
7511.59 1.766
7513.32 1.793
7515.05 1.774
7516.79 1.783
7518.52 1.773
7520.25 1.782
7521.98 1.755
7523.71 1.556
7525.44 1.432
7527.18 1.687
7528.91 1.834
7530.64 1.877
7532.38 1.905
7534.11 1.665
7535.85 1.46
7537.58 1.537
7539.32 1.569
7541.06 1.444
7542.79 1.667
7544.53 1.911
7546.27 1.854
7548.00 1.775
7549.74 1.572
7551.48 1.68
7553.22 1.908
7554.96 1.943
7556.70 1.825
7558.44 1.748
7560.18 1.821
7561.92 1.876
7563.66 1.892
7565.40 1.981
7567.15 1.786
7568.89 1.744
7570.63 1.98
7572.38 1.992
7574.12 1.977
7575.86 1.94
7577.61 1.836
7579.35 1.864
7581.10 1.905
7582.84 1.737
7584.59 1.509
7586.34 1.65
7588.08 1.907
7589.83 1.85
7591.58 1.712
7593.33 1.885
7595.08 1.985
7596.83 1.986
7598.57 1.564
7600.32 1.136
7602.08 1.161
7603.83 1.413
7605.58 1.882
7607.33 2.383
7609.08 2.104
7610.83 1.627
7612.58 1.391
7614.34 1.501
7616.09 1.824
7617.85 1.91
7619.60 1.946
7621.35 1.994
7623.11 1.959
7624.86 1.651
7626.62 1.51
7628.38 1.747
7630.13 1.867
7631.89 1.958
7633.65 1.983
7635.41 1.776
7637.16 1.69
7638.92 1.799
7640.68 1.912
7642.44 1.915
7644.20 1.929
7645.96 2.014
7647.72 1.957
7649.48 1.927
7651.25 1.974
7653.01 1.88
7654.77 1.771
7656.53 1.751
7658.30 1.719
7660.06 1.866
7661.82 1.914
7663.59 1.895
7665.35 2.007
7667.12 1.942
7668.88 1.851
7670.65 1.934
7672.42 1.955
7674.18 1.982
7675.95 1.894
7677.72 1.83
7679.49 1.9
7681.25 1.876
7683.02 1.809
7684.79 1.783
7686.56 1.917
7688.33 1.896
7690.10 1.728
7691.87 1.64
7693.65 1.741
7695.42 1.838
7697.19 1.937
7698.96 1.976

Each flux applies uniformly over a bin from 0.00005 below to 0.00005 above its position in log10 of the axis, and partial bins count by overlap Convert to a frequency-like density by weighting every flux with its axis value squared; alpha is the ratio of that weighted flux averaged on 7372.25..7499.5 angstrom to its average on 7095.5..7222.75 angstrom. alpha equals 1.05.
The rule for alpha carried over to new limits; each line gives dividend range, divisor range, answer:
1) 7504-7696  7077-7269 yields 1.06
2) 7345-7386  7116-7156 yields 1.10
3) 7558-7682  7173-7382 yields 1.04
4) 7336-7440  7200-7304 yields 1.03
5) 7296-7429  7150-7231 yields 1.04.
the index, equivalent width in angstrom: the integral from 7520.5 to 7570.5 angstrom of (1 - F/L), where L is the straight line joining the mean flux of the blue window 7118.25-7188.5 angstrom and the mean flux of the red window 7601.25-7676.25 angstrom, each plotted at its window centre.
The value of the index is 2.8 angstrom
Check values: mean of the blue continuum 1.89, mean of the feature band 1.74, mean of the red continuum 1.84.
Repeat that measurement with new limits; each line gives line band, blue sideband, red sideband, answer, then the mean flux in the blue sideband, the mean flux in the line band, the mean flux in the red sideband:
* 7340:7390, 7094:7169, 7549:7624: -4.12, 1.87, 1.98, 1.8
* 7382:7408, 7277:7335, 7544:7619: -1.20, 1.9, 1.95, 1.79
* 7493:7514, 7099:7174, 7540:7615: 0.14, 1.87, 1.78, 1.77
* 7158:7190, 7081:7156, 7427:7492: -0.61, 1.88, 1.9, 1.78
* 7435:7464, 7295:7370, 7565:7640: 0.86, 1.89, 1.79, 1.79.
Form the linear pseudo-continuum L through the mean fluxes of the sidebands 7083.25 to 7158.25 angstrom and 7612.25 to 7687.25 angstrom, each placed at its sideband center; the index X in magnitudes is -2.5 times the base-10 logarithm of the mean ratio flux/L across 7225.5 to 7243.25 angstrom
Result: -0.06 mag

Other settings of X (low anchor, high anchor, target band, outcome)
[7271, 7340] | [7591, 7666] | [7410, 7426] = 0.02 mag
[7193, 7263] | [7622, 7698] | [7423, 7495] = 0.06 mag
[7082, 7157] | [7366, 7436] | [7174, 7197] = -0.06 mag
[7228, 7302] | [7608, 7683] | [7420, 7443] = 0.04 mag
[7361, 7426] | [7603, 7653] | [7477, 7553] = 0.10 mag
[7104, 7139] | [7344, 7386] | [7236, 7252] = 0.04 mag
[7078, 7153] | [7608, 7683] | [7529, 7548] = 0.10 mag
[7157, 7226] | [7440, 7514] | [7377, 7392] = -0.15 mag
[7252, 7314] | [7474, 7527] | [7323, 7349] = -0.06 mag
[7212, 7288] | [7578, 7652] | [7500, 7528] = 0.07 mag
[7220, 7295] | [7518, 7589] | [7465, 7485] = 0.04 mag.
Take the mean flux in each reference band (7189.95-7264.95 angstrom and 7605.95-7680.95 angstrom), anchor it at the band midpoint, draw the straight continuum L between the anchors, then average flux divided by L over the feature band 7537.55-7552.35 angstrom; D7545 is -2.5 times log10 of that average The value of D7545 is 0.13 mag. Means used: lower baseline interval 1.94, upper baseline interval 1.87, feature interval 1.67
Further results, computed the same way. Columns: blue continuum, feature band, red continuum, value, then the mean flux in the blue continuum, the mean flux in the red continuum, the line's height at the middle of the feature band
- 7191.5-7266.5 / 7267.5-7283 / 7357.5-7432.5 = -0.033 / 1.93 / 1.92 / 1.93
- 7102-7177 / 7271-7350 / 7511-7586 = -0.058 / 1.88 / 1.77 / 1.83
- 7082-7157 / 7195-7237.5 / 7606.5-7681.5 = -0.038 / 1.88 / 1.87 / 1.88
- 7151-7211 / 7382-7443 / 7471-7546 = -0.059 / 1.91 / 1.71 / 1.77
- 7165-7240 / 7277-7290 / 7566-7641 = -0.019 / 1.94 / 1.79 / 1.91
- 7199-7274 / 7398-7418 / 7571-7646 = 0.023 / 1.93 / 1.8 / 1.87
